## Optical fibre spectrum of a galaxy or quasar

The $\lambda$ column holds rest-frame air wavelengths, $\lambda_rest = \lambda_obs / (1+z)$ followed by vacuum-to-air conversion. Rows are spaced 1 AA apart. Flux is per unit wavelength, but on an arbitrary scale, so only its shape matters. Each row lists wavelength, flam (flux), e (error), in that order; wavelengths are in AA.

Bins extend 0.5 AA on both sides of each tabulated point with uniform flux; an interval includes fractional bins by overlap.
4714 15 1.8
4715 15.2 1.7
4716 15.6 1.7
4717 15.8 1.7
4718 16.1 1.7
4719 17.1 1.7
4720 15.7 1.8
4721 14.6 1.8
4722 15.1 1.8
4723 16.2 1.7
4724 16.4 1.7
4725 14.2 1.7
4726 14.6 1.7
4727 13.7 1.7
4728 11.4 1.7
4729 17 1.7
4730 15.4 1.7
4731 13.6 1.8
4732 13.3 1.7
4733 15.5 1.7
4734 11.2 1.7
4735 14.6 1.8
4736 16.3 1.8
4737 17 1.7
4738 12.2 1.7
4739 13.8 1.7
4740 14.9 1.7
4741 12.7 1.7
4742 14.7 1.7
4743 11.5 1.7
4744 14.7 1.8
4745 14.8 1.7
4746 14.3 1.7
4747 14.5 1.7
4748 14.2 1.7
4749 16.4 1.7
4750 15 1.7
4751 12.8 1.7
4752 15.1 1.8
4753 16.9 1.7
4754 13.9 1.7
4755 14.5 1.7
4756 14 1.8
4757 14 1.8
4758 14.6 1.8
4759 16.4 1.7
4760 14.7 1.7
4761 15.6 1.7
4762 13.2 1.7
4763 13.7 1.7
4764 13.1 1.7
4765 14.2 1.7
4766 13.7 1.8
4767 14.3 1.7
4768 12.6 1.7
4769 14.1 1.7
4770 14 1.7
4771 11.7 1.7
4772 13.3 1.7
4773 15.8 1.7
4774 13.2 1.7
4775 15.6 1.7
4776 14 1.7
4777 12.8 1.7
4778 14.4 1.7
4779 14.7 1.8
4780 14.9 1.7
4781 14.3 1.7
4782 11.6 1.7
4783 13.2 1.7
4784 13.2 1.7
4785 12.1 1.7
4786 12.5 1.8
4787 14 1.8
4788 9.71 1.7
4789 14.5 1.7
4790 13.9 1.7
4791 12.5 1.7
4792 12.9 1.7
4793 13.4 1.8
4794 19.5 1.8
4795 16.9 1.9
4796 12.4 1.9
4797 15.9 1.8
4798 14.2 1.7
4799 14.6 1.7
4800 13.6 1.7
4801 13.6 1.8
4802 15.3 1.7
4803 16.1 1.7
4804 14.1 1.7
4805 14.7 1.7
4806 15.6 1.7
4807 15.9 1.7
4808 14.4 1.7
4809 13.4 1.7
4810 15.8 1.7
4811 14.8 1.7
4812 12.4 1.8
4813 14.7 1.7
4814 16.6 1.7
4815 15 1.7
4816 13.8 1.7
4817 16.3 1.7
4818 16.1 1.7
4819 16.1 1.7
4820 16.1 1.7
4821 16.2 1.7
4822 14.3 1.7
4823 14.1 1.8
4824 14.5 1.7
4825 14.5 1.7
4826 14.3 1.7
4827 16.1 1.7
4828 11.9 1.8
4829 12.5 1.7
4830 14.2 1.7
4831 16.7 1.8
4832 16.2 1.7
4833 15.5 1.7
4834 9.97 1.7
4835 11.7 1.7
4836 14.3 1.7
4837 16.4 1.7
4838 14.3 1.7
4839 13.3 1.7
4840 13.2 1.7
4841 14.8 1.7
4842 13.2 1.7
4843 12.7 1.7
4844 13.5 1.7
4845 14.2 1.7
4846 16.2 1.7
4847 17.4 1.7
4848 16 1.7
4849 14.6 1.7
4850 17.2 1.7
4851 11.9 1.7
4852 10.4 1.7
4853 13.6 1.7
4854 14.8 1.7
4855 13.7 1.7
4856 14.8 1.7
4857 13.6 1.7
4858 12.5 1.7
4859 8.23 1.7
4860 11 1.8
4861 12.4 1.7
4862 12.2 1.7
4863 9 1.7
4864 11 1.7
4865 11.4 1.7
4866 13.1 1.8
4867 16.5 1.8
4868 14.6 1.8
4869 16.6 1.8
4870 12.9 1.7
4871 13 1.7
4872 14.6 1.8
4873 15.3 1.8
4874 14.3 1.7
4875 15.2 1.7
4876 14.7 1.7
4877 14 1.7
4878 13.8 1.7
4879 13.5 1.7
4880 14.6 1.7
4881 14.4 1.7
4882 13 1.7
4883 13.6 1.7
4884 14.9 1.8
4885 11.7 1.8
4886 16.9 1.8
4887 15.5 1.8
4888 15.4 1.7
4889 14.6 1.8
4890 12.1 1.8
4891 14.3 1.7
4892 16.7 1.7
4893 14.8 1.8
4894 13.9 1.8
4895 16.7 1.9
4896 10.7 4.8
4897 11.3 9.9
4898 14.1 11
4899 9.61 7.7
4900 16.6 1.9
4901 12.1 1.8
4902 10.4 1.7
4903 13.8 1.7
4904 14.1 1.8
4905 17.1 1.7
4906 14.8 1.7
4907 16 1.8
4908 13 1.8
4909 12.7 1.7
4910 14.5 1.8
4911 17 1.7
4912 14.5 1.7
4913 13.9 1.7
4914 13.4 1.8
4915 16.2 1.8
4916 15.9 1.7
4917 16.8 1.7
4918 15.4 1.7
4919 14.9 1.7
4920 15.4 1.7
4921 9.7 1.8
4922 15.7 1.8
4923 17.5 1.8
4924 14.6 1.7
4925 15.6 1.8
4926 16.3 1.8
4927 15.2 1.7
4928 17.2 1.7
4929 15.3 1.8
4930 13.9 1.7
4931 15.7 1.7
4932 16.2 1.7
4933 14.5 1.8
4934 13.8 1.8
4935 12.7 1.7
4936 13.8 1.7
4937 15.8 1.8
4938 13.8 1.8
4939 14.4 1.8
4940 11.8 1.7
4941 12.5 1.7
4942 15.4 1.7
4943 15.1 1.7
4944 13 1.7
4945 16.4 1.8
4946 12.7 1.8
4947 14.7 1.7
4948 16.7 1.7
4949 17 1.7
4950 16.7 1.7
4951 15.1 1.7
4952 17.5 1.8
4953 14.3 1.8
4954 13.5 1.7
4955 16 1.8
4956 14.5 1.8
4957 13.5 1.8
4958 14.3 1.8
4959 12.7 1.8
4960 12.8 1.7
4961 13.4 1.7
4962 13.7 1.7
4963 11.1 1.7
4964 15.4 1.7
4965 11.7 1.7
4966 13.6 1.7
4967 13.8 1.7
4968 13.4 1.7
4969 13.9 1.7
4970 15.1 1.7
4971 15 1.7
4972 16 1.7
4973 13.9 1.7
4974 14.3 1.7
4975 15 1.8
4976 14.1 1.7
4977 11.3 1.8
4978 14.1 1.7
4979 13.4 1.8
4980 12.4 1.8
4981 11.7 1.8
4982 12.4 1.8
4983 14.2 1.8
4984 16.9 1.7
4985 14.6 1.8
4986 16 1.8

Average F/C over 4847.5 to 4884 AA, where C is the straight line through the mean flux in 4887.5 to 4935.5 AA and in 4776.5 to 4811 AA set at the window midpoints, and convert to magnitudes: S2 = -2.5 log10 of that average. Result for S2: 0.07 mag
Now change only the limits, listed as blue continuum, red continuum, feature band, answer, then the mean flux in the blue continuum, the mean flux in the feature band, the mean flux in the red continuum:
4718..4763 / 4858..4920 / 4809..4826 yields -0.06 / 14.6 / 15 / 13.9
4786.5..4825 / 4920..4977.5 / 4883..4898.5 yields 0.02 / 14.7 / 14.2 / 14.4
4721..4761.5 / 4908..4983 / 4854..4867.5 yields 0.17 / 14.5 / 12.4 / 14.4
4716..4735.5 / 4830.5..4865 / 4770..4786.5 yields 0.05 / 14.8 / 13.6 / 13.5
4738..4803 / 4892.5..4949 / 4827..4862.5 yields 0.04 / 14.1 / 13.7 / 14.5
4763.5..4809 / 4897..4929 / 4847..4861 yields 0.07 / 14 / 13.4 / 14.6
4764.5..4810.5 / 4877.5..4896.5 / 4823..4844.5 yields 0.01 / 14.1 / 14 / 14.3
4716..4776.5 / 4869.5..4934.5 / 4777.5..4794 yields 0.08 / 14.5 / 13.4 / 14.5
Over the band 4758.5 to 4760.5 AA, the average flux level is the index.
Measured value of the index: 15.5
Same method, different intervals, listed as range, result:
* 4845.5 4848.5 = 16.5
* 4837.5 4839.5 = 13.8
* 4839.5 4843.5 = 13.5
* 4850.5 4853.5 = 12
